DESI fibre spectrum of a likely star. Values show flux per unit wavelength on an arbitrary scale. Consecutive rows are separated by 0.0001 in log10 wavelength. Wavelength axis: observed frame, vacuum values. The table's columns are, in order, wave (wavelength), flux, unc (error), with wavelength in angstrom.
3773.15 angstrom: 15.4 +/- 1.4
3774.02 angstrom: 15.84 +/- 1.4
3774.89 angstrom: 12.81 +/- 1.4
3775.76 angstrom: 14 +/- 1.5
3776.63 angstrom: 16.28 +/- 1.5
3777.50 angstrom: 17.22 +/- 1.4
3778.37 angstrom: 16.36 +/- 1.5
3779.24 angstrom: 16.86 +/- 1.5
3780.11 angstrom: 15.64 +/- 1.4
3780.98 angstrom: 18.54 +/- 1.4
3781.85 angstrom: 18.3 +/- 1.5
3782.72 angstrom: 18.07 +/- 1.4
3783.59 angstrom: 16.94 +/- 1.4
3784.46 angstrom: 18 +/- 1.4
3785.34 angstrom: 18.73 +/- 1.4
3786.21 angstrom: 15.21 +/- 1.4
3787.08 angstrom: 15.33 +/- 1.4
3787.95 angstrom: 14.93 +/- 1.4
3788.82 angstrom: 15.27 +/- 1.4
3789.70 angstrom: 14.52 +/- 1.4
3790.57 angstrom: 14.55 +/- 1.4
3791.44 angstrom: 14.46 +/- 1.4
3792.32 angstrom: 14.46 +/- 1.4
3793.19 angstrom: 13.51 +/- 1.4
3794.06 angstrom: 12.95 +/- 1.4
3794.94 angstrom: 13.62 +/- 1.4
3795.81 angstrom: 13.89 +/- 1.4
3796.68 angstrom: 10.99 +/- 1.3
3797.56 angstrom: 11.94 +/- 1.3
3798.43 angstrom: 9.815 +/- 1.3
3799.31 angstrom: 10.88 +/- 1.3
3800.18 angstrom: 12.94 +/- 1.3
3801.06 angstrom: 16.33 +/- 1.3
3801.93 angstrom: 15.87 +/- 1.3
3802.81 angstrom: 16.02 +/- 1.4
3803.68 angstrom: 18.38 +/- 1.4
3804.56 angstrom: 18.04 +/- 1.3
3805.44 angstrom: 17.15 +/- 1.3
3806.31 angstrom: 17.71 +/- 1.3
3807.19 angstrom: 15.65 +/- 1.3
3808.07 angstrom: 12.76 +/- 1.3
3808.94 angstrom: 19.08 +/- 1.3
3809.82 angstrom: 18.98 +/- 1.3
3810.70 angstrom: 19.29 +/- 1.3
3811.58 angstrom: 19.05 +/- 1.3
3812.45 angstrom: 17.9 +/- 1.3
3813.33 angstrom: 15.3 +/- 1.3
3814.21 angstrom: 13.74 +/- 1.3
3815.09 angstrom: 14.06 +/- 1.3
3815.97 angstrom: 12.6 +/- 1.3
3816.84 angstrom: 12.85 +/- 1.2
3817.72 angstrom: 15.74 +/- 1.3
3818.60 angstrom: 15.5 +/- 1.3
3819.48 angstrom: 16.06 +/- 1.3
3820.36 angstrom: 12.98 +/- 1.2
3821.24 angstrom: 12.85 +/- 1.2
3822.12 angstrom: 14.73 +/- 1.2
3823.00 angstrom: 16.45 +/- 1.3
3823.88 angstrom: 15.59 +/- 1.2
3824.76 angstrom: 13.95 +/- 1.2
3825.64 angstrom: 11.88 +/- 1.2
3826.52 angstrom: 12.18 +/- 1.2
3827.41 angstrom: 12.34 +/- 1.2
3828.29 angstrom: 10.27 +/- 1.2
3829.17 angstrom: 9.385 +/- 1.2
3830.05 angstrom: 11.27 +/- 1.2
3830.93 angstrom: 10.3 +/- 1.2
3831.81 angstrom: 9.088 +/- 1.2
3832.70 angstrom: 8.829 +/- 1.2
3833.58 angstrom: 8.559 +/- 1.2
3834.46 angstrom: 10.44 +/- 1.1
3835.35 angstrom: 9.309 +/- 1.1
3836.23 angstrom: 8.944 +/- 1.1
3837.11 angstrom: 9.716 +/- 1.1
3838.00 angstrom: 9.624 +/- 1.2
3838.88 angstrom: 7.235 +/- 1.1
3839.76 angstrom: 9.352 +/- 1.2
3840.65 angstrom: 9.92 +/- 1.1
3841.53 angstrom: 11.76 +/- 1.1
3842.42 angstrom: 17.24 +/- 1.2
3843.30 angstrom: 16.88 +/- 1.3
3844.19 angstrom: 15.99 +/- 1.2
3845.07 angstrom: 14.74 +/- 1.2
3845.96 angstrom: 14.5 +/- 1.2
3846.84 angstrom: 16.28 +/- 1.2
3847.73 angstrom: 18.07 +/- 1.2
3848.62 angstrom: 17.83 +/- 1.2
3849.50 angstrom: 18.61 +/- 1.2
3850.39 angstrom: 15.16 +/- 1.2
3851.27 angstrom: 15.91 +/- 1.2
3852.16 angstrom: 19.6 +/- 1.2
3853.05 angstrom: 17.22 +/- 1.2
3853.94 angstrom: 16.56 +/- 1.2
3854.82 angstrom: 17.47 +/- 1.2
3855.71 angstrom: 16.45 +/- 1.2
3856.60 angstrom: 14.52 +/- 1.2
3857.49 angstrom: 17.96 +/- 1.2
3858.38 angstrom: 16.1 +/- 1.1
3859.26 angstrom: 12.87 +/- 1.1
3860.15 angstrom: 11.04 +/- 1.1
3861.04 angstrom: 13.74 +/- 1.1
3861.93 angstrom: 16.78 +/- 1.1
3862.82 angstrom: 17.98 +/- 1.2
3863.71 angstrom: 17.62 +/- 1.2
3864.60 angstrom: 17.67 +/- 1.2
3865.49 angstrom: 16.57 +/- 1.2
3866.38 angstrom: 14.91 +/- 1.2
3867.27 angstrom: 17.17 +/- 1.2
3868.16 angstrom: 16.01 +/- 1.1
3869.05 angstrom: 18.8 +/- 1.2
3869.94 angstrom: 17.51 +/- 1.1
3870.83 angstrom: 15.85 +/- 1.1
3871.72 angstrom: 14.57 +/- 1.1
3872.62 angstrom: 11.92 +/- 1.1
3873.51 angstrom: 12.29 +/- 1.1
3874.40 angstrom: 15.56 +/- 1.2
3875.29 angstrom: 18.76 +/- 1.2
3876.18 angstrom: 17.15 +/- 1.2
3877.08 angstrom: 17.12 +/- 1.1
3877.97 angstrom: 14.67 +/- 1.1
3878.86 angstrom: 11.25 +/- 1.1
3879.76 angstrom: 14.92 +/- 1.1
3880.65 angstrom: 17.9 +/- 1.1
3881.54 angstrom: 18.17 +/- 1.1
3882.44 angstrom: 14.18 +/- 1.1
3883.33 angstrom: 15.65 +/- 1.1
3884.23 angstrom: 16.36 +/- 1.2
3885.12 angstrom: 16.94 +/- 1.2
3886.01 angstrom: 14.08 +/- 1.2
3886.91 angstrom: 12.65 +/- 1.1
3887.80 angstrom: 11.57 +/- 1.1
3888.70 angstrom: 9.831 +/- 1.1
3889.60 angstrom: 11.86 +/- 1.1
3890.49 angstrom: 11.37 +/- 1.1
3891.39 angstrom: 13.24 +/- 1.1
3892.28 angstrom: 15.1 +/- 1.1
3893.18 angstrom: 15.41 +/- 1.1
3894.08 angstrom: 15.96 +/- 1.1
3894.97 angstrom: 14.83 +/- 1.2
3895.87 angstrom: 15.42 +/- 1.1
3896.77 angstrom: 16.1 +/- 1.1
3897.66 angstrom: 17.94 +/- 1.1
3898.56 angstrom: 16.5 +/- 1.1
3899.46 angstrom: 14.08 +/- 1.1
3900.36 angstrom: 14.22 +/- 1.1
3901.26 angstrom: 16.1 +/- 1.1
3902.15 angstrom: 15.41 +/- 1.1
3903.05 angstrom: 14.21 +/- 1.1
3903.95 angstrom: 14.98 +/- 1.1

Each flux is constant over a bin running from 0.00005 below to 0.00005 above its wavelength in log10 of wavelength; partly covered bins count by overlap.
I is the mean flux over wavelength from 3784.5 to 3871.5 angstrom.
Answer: 14.6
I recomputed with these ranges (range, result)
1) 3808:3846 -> 13.1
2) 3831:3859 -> 13.8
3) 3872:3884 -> 15.3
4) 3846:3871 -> 16.5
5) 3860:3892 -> 15.1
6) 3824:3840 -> 10.3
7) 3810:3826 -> 15.1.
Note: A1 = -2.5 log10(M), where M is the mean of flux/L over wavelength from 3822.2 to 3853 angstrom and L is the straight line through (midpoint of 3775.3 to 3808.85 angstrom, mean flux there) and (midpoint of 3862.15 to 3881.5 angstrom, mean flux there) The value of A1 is 0.21 mag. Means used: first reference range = 15.4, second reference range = 16.1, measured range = 12.9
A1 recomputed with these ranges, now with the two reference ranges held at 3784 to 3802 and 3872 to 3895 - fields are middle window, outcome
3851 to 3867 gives -0.12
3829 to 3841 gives 0.46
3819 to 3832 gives 0.13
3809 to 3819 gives -0.13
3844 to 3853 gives -0.16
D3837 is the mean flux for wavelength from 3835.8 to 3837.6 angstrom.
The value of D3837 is 9.32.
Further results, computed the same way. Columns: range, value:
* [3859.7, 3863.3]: 14.9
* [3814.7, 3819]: 14.2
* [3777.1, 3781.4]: 16.9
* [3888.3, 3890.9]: 11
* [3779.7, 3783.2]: 17.7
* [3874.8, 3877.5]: 17.6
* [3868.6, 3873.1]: 15.7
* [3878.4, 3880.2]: 13.1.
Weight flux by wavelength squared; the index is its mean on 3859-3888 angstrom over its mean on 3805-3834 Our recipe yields 1.14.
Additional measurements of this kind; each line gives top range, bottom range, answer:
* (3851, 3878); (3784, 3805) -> 1.14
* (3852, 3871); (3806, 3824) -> 1.07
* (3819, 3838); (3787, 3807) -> 0.81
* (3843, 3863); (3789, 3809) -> 1.14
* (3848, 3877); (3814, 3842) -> 1.40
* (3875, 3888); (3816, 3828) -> 1.14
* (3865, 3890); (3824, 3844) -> 1.41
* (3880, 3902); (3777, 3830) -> 1.03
